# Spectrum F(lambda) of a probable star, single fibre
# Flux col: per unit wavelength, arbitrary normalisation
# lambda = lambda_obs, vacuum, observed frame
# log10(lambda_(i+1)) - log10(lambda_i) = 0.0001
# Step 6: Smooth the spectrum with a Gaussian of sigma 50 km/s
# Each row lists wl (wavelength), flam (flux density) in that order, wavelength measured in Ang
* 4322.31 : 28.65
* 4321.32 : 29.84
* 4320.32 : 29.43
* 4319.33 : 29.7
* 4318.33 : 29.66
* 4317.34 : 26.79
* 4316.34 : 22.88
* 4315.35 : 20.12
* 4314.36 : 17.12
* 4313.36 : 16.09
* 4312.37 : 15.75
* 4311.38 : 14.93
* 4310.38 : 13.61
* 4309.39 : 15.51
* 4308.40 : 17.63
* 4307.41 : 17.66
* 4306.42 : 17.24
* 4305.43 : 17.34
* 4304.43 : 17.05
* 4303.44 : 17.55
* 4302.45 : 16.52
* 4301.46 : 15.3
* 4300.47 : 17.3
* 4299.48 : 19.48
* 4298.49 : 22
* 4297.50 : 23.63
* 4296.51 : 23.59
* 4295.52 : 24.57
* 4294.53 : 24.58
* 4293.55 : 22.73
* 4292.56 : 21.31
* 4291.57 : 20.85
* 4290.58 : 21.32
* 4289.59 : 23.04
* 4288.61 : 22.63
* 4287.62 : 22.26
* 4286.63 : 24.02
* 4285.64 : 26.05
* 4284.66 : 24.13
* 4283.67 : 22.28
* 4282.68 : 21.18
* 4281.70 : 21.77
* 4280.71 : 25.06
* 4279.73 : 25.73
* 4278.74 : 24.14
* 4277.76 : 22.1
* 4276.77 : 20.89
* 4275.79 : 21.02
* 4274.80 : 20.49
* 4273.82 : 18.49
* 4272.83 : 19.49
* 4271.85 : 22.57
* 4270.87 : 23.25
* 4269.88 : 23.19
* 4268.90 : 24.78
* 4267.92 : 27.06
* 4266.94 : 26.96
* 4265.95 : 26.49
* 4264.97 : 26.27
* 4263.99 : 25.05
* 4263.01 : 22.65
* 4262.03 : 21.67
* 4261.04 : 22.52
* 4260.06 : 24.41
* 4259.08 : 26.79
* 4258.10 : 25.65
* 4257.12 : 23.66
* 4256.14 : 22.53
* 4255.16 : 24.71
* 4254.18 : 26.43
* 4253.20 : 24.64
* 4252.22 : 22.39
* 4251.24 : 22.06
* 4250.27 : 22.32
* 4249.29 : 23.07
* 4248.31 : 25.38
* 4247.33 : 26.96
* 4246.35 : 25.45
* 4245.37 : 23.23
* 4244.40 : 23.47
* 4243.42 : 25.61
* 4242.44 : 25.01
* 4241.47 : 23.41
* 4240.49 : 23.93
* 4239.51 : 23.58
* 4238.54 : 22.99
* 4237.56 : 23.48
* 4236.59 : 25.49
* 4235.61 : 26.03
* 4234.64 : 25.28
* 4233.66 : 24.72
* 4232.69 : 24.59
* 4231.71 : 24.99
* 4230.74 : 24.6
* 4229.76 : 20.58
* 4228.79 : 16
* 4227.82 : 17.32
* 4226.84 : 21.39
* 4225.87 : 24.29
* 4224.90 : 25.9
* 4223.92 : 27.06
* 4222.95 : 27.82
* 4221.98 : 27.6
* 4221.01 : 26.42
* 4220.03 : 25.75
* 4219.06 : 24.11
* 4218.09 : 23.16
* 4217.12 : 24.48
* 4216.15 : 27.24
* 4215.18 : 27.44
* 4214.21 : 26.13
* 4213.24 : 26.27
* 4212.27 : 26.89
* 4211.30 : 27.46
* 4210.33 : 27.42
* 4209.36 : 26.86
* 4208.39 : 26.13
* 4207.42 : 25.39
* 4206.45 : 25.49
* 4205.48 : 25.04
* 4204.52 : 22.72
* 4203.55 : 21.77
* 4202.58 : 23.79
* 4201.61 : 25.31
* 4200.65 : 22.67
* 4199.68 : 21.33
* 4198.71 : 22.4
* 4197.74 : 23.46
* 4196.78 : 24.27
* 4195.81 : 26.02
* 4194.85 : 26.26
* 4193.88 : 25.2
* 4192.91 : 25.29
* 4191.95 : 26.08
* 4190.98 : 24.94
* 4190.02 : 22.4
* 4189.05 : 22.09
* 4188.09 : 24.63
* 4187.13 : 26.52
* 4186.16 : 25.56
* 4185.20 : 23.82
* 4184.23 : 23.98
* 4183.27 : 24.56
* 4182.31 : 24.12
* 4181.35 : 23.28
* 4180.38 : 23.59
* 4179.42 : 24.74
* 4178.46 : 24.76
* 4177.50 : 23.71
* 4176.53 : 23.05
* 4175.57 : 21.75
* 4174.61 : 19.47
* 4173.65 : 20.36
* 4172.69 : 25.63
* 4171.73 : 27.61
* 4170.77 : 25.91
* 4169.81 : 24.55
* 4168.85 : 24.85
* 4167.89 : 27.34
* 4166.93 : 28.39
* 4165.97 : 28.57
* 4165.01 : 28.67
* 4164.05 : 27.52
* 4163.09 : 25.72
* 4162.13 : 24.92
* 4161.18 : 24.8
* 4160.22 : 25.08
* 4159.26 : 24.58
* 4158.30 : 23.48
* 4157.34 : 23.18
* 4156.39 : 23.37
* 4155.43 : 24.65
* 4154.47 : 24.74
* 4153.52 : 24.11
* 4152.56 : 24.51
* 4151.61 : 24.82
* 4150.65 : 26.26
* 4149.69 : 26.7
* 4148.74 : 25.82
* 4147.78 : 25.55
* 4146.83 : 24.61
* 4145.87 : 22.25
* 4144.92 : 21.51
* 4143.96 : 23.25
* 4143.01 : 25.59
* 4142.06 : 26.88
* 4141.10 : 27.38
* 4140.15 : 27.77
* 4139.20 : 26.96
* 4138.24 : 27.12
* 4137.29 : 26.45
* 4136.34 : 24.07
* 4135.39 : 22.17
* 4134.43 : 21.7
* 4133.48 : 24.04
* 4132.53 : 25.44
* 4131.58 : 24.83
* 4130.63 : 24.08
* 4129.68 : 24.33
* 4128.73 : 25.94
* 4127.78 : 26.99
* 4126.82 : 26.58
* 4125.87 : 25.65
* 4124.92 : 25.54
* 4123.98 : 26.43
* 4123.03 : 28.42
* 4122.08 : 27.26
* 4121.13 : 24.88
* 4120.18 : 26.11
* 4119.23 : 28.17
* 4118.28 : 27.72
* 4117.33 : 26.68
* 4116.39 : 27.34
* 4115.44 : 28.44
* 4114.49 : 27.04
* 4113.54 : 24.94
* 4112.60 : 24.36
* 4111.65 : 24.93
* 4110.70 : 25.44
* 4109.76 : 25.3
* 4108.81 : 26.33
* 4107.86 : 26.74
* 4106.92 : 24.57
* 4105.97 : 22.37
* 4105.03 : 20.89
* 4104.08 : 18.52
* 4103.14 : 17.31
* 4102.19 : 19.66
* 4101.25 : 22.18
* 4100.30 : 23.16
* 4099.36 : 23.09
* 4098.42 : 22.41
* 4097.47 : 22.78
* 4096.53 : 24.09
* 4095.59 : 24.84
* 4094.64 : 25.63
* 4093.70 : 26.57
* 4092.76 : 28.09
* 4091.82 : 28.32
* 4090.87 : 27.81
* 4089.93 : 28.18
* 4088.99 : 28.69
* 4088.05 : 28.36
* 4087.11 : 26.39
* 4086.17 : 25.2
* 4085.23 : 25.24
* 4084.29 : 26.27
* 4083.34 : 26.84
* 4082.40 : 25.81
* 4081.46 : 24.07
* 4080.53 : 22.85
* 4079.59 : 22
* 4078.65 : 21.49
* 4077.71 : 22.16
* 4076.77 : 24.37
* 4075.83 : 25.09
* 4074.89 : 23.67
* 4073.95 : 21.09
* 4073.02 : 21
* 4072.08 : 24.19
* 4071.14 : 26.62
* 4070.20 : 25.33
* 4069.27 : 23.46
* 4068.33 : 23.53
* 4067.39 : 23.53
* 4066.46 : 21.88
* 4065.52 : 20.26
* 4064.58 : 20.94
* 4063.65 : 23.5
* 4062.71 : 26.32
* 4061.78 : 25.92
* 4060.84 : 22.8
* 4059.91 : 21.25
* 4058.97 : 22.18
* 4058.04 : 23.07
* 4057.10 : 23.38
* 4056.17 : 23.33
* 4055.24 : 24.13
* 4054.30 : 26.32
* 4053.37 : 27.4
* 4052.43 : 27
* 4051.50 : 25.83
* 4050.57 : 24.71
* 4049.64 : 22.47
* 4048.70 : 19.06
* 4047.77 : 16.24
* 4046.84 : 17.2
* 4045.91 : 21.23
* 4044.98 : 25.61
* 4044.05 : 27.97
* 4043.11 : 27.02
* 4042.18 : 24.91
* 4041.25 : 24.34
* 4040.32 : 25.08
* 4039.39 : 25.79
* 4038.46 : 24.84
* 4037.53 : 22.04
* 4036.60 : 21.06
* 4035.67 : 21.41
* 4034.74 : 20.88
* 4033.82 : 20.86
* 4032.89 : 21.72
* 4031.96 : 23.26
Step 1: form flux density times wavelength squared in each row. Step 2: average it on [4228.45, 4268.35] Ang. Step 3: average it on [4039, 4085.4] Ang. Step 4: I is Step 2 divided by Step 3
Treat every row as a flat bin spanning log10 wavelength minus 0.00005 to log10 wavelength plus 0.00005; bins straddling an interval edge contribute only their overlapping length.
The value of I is 1.1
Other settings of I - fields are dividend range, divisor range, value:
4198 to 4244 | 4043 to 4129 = 1.07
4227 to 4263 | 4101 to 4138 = 1.01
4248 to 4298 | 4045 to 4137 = 1.05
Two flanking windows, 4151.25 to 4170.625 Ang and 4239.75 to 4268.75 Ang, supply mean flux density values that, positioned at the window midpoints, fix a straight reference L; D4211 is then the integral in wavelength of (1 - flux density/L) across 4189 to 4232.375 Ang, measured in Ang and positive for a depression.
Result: 0.56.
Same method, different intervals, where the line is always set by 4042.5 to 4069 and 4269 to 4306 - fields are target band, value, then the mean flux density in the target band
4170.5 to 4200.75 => -2.3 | 24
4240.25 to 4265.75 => -2.8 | 24.2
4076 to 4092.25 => -1.7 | 25.5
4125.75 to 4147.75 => -2.2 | 25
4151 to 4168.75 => -2.3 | 25.5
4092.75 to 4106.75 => 0.2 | 22.6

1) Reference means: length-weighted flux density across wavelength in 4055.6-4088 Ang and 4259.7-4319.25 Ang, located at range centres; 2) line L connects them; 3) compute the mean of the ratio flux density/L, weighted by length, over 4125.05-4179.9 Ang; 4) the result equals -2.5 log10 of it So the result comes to -0.09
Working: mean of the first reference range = 23.7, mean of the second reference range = 21.6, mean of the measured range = 25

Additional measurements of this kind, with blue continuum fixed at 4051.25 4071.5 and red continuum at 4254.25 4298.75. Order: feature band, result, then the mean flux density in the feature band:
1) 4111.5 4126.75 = -0.118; 26.5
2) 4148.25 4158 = -0.049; 24.8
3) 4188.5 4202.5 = -0.024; 24.1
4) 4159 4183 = -0.056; 24.9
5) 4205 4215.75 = -0.125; 26.4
